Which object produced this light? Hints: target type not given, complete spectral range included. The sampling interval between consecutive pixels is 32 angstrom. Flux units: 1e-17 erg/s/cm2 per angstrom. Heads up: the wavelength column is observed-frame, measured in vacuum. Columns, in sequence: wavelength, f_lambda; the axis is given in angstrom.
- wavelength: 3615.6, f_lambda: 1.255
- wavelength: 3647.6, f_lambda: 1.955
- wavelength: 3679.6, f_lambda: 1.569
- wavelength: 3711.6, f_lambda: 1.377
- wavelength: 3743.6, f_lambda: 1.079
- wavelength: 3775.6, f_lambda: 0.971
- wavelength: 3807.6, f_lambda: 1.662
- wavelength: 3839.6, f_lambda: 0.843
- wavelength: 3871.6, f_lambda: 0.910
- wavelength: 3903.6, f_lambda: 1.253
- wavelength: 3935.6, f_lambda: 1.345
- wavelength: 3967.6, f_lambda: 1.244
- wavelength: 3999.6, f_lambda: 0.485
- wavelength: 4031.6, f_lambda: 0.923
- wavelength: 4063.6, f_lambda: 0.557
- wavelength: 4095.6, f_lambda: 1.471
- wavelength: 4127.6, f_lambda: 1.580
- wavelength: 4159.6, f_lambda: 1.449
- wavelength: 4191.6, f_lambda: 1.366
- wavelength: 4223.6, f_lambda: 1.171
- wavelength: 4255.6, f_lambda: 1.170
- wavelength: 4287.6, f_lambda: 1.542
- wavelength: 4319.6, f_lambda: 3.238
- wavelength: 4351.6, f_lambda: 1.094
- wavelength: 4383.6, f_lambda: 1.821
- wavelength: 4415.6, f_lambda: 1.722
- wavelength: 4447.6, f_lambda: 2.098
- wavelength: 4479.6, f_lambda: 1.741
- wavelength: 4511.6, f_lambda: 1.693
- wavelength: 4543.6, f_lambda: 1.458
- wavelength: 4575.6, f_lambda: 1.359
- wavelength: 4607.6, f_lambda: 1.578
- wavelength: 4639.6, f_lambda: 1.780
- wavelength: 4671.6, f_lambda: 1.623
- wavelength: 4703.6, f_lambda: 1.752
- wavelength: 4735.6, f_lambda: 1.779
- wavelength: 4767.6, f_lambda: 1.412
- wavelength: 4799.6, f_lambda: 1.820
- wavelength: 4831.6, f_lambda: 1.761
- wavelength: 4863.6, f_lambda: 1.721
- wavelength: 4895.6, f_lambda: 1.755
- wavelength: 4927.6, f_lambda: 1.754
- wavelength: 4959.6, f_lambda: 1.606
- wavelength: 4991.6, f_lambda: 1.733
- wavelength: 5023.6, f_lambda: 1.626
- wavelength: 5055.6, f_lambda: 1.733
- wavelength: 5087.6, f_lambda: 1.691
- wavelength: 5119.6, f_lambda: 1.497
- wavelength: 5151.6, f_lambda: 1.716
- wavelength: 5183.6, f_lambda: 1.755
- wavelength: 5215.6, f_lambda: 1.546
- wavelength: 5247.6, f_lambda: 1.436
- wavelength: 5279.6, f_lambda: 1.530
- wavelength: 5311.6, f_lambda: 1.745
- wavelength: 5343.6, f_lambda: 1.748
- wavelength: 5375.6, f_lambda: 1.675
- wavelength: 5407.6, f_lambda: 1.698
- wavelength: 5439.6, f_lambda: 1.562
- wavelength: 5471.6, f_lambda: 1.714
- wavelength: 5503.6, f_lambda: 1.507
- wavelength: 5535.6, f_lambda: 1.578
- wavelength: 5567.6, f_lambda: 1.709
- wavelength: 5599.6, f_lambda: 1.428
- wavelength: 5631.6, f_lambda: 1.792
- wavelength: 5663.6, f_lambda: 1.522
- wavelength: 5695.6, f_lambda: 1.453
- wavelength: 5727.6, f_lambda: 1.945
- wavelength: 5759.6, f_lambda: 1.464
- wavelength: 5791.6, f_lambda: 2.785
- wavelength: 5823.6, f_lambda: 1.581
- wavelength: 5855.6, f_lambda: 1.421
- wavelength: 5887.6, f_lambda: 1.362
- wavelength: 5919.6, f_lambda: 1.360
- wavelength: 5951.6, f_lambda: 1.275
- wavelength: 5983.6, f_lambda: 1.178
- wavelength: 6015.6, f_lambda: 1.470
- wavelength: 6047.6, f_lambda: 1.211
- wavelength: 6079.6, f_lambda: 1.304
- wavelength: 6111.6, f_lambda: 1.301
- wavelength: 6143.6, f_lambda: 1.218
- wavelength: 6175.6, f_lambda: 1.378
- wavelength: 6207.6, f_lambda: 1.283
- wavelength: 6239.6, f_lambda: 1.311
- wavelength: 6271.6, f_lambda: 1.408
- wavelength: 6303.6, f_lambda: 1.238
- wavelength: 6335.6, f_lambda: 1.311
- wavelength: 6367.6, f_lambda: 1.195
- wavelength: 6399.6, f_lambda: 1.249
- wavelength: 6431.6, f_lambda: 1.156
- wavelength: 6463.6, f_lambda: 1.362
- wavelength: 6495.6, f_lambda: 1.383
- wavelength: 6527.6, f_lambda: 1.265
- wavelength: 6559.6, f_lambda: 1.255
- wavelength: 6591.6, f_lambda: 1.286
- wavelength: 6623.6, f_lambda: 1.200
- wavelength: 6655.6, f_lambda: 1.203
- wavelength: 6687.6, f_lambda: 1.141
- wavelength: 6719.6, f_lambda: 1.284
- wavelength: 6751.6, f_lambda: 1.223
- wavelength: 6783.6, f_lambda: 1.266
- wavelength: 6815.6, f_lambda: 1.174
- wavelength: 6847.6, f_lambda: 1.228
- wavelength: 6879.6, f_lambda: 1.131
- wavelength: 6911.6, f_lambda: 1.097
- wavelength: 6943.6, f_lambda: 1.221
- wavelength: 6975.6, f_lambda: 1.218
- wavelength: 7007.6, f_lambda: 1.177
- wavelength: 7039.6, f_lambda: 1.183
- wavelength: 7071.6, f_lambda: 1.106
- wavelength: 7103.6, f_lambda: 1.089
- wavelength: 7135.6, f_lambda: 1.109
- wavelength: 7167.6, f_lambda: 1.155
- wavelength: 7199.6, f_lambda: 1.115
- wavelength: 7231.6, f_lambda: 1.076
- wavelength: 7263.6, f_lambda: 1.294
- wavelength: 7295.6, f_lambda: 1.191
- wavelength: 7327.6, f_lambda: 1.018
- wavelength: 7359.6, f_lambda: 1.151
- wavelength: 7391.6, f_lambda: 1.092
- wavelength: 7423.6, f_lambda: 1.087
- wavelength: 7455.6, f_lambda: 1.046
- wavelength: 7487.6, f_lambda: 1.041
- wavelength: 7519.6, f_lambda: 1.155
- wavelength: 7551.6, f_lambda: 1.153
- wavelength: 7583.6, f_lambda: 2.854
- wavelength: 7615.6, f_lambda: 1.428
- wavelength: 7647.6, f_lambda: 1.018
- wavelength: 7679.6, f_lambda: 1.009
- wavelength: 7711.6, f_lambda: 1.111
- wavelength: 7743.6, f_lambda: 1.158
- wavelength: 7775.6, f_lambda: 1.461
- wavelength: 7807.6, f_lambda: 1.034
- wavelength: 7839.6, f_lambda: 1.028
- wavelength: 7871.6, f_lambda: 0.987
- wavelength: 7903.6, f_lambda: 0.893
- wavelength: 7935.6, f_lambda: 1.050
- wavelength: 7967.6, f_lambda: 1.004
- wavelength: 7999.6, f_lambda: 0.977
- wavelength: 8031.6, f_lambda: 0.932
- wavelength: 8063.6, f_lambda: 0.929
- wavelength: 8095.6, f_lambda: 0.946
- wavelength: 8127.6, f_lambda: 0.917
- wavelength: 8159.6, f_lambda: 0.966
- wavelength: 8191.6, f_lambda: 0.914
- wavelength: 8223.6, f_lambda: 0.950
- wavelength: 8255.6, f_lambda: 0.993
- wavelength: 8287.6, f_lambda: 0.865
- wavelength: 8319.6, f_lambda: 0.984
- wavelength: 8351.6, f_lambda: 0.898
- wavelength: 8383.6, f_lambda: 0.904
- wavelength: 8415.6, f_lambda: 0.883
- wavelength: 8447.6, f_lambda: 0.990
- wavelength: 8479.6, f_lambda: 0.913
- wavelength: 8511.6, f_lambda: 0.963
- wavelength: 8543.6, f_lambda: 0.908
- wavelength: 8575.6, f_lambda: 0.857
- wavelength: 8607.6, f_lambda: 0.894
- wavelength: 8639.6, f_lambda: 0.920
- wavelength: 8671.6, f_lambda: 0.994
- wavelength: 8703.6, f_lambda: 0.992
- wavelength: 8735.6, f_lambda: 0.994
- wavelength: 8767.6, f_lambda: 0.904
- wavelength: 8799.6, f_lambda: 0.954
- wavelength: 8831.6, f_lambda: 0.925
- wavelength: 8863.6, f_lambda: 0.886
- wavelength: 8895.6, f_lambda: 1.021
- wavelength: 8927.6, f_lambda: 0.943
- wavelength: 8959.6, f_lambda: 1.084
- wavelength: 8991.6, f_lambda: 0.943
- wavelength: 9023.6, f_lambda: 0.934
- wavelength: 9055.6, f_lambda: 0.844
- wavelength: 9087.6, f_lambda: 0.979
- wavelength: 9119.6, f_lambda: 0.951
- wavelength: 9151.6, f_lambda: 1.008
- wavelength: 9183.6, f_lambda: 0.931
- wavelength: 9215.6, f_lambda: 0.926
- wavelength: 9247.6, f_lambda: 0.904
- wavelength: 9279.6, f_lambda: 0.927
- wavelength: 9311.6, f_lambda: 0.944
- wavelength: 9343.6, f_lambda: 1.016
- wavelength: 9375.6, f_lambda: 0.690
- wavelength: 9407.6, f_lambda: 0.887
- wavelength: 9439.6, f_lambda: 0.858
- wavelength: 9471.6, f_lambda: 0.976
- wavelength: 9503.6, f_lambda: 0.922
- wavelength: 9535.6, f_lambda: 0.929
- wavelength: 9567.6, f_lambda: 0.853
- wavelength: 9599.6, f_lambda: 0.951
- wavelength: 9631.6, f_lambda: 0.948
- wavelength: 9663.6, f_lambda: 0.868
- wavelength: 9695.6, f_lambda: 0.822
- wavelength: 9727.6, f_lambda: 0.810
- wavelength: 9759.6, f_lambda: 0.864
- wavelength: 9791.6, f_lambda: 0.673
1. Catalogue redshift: 0.155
